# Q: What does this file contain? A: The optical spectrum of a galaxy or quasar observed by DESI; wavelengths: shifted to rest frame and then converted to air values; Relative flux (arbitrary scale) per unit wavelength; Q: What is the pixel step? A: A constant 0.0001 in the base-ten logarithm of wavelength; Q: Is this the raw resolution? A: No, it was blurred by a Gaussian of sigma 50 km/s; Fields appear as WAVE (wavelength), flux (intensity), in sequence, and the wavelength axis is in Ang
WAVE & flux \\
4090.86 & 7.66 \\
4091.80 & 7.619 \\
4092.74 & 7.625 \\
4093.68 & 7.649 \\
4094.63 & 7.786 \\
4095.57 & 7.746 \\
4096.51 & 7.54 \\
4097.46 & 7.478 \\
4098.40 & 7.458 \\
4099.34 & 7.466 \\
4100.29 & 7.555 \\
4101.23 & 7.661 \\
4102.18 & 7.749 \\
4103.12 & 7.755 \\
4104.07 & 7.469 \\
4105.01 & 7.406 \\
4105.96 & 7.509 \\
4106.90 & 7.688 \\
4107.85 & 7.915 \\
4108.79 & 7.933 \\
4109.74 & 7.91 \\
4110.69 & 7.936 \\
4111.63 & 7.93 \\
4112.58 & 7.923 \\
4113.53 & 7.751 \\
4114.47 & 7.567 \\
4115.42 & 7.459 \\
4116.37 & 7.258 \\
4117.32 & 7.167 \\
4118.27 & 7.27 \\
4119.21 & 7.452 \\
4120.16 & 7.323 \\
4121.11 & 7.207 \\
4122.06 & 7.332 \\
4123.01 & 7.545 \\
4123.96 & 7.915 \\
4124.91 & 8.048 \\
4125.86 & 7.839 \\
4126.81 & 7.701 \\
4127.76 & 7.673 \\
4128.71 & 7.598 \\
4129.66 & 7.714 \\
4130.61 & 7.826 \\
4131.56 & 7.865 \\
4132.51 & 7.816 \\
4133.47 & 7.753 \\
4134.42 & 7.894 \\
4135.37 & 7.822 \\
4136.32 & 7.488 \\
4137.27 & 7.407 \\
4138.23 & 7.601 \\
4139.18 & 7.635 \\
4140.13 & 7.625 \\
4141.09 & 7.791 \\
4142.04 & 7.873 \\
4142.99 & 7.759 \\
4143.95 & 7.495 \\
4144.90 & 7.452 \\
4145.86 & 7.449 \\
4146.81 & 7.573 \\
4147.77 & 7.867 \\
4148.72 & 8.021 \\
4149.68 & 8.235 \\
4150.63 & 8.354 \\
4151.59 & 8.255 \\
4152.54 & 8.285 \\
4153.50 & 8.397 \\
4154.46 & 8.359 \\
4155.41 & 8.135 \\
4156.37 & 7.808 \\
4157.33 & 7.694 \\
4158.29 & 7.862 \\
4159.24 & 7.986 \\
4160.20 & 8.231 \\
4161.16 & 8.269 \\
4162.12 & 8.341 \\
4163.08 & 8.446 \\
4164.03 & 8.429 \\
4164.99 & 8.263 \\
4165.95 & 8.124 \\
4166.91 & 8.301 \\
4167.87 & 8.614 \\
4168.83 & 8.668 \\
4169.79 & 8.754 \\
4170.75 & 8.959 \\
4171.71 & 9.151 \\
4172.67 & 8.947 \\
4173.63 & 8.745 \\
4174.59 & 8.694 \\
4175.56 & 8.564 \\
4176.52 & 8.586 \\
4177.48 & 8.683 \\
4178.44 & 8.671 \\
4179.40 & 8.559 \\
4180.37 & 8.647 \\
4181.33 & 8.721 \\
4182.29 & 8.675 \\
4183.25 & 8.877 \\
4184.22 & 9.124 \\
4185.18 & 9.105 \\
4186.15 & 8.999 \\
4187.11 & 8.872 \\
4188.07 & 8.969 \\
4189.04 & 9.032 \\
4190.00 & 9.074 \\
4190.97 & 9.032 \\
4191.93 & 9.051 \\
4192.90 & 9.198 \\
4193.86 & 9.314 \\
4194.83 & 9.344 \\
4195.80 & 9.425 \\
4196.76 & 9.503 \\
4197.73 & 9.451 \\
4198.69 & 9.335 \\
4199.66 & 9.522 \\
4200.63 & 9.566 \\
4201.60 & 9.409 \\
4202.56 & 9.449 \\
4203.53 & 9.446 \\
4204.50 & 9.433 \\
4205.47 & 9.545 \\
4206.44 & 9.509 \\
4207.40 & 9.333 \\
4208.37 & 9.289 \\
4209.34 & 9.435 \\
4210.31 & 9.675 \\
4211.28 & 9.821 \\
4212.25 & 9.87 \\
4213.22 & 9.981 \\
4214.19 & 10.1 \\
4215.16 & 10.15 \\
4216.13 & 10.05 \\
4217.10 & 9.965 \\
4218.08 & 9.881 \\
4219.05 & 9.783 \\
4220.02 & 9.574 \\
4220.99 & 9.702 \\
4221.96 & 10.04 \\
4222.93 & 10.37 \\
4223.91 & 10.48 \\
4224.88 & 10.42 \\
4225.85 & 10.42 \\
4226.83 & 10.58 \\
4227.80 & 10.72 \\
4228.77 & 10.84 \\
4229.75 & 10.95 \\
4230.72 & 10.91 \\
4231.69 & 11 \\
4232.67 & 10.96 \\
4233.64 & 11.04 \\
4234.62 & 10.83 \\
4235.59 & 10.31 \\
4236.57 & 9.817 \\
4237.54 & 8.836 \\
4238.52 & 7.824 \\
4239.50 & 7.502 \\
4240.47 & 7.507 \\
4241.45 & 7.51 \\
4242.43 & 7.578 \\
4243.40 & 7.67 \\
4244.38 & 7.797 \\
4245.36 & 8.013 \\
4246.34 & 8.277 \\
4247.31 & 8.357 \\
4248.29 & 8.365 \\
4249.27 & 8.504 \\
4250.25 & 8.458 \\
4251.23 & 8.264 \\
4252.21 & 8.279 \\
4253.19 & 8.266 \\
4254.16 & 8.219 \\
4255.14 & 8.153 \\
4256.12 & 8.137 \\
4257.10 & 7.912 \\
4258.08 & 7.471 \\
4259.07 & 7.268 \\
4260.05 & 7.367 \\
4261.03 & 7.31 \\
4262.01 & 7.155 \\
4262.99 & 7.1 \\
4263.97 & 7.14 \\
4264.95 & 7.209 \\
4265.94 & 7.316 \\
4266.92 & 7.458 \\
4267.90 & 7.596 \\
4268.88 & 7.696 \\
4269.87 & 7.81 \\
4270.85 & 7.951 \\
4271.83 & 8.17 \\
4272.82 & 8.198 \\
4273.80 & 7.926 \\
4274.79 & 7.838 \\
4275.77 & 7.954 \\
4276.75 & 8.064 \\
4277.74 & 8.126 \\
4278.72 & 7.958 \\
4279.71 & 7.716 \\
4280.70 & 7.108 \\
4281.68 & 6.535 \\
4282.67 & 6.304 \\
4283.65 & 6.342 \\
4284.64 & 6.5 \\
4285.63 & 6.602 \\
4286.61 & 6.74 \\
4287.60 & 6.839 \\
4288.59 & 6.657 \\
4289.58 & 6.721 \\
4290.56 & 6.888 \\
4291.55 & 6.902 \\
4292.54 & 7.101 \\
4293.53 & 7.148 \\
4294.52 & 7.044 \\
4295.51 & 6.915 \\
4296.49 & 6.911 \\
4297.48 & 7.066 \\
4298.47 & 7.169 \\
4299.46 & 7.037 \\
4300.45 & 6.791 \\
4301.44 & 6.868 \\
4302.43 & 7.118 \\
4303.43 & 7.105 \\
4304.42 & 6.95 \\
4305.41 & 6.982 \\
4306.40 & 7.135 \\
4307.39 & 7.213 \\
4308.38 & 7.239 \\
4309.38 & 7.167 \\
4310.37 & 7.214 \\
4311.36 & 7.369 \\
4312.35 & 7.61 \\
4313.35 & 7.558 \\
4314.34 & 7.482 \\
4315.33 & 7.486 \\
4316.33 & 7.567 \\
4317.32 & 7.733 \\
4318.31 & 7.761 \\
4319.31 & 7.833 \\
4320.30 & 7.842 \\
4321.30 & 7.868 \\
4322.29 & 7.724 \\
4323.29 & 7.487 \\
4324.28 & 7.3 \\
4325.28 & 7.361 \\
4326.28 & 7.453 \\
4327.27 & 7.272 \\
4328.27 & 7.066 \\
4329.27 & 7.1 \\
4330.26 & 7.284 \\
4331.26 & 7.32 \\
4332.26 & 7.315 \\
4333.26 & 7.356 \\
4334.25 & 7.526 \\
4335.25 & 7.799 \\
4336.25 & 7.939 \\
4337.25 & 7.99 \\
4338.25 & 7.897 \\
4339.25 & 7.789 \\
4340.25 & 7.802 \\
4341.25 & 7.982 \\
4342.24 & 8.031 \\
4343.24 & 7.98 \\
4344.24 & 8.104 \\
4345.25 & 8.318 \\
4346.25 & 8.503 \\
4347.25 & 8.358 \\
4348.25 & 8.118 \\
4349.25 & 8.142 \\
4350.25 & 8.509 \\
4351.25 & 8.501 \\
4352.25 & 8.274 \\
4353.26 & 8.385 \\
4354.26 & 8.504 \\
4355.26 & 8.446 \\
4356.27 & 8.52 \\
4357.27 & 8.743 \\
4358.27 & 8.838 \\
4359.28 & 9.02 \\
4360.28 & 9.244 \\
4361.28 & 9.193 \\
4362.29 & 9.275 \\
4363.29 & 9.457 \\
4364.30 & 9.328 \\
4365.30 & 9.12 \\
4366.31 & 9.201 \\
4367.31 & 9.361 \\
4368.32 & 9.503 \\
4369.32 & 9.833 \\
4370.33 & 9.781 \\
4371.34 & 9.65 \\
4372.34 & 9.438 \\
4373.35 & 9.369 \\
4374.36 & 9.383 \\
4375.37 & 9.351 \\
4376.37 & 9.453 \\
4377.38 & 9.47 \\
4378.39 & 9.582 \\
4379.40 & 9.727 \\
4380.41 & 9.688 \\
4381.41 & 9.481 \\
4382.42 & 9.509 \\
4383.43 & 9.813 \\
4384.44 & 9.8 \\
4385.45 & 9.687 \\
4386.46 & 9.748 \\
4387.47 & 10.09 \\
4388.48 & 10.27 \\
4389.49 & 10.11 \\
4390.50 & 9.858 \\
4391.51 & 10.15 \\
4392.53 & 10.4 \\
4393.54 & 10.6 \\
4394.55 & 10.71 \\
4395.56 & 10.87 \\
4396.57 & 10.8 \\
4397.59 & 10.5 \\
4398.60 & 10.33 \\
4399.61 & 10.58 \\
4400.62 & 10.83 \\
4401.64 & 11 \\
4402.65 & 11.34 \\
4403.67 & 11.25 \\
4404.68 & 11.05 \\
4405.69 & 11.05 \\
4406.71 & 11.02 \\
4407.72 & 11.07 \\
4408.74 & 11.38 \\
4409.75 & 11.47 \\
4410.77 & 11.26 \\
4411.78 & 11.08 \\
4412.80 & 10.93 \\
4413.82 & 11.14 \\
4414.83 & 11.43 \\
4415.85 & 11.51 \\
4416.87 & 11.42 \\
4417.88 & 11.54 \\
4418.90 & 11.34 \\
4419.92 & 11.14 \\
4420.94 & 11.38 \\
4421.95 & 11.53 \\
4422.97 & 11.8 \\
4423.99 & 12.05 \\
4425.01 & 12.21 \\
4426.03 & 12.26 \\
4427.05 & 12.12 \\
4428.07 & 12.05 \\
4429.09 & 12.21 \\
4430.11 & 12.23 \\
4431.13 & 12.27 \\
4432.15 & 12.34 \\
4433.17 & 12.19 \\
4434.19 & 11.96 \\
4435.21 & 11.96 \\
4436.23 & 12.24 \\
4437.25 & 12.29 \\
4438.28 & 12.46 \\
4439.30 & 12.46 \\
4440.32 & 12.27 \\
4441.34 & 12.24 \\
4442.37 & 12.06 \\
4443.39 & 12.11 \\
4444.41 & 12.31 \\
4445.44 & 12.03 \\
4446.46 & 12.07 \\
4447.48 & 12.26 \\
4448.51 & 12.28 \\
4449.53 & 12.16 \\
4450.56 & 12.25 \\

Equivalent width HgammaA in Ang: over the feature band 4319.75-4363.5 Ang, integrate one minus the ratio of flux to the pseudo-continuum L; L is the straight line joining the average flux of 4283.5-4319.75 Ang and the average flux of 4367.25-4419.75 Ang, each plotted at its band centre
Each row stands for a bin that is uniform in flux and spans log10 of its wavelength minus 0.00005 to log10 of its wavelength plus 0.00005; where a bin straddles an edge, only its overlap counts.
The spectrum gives 2.5 Ang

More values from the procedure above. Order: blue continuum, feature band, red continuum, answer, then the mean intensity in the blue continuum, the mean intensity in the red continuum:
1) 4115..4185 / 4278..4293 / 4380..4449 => 4.4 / 8.06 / 11.3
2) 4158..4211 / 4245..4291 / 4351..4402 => 8.3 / 8.94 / 9.63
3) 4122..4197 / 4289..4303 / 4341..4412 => 3.3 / 8.3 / 9.65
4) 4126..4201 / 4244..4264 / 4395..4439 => 3.3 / 8.39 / 11.5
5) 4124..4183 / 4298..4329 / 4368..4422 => 7.5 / 8.13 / 10.5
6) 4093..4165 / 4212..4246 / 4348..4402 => -4.8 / 7.77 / 9.55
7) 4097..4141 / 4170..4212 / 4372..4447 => -3.2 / 7.64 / 11.1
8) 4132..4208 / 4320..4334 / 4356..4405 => 3.1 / 8.54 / 9.85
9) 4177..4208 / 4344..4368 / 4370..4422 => 3.5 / 9.15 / 10.5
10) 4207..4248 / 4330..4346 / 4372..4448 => 4.1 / 9.59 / 11.1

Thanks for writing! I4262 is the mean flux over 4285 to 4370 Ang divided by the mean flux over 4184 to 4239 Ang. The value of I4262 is 0.8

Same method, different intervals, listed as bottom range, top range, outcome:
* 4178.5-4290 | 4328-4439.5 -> 1.14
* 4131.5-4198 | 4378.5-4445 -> 1.33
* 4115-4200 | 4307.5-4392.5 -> 1.03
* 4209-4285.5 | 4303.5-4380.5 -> 0.95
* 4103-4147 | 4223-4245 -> 1.26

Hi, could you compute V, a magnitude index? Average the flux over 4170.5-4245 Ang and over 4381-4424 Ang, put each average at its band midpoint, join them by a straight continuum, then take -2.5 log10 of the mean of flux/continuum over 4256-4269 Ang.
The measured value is 0.302 mag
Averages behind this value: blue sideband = 9.4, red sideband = 10.8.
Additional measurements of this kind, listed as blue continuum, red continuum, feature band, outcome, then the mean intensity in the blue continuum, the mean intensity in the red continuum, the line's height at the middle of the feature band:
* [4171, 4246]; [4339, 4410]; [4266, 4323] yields 0.281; 9.38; 9.55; 9.47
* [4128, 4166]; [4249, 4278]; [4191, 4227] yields -0.229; 7.92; 7.8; 7.86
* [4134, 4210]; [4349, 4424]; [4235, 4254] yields 0.101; 8.59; 10.1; 9.09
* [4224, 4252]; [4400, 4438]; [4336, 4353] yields 0.292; 9.26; 11.6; 10.6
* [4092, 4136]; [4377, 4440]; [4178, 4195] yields -0.057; 7.65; 11.1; 8.49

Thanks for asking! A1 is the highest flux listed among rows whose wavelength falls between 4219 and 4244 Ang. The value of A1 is 11.04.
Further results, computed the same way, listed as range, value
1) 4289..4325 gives 7.868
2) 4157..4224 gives 10.48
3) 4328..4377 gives 9.833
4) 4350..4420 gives 11.54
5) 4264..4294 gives 8.198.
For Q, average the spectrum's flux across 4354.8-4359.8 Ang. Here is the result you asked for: 8.71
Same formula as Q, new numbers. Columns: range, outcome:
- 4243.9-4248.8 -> 8.16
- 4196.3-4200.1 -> 9.45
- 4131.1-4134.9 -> 7.83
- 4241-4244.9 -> 7.64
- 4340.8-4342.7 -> 8.05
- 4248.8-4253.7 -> 8.36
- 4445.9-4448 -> 12.2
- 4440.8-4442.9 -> 12.1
